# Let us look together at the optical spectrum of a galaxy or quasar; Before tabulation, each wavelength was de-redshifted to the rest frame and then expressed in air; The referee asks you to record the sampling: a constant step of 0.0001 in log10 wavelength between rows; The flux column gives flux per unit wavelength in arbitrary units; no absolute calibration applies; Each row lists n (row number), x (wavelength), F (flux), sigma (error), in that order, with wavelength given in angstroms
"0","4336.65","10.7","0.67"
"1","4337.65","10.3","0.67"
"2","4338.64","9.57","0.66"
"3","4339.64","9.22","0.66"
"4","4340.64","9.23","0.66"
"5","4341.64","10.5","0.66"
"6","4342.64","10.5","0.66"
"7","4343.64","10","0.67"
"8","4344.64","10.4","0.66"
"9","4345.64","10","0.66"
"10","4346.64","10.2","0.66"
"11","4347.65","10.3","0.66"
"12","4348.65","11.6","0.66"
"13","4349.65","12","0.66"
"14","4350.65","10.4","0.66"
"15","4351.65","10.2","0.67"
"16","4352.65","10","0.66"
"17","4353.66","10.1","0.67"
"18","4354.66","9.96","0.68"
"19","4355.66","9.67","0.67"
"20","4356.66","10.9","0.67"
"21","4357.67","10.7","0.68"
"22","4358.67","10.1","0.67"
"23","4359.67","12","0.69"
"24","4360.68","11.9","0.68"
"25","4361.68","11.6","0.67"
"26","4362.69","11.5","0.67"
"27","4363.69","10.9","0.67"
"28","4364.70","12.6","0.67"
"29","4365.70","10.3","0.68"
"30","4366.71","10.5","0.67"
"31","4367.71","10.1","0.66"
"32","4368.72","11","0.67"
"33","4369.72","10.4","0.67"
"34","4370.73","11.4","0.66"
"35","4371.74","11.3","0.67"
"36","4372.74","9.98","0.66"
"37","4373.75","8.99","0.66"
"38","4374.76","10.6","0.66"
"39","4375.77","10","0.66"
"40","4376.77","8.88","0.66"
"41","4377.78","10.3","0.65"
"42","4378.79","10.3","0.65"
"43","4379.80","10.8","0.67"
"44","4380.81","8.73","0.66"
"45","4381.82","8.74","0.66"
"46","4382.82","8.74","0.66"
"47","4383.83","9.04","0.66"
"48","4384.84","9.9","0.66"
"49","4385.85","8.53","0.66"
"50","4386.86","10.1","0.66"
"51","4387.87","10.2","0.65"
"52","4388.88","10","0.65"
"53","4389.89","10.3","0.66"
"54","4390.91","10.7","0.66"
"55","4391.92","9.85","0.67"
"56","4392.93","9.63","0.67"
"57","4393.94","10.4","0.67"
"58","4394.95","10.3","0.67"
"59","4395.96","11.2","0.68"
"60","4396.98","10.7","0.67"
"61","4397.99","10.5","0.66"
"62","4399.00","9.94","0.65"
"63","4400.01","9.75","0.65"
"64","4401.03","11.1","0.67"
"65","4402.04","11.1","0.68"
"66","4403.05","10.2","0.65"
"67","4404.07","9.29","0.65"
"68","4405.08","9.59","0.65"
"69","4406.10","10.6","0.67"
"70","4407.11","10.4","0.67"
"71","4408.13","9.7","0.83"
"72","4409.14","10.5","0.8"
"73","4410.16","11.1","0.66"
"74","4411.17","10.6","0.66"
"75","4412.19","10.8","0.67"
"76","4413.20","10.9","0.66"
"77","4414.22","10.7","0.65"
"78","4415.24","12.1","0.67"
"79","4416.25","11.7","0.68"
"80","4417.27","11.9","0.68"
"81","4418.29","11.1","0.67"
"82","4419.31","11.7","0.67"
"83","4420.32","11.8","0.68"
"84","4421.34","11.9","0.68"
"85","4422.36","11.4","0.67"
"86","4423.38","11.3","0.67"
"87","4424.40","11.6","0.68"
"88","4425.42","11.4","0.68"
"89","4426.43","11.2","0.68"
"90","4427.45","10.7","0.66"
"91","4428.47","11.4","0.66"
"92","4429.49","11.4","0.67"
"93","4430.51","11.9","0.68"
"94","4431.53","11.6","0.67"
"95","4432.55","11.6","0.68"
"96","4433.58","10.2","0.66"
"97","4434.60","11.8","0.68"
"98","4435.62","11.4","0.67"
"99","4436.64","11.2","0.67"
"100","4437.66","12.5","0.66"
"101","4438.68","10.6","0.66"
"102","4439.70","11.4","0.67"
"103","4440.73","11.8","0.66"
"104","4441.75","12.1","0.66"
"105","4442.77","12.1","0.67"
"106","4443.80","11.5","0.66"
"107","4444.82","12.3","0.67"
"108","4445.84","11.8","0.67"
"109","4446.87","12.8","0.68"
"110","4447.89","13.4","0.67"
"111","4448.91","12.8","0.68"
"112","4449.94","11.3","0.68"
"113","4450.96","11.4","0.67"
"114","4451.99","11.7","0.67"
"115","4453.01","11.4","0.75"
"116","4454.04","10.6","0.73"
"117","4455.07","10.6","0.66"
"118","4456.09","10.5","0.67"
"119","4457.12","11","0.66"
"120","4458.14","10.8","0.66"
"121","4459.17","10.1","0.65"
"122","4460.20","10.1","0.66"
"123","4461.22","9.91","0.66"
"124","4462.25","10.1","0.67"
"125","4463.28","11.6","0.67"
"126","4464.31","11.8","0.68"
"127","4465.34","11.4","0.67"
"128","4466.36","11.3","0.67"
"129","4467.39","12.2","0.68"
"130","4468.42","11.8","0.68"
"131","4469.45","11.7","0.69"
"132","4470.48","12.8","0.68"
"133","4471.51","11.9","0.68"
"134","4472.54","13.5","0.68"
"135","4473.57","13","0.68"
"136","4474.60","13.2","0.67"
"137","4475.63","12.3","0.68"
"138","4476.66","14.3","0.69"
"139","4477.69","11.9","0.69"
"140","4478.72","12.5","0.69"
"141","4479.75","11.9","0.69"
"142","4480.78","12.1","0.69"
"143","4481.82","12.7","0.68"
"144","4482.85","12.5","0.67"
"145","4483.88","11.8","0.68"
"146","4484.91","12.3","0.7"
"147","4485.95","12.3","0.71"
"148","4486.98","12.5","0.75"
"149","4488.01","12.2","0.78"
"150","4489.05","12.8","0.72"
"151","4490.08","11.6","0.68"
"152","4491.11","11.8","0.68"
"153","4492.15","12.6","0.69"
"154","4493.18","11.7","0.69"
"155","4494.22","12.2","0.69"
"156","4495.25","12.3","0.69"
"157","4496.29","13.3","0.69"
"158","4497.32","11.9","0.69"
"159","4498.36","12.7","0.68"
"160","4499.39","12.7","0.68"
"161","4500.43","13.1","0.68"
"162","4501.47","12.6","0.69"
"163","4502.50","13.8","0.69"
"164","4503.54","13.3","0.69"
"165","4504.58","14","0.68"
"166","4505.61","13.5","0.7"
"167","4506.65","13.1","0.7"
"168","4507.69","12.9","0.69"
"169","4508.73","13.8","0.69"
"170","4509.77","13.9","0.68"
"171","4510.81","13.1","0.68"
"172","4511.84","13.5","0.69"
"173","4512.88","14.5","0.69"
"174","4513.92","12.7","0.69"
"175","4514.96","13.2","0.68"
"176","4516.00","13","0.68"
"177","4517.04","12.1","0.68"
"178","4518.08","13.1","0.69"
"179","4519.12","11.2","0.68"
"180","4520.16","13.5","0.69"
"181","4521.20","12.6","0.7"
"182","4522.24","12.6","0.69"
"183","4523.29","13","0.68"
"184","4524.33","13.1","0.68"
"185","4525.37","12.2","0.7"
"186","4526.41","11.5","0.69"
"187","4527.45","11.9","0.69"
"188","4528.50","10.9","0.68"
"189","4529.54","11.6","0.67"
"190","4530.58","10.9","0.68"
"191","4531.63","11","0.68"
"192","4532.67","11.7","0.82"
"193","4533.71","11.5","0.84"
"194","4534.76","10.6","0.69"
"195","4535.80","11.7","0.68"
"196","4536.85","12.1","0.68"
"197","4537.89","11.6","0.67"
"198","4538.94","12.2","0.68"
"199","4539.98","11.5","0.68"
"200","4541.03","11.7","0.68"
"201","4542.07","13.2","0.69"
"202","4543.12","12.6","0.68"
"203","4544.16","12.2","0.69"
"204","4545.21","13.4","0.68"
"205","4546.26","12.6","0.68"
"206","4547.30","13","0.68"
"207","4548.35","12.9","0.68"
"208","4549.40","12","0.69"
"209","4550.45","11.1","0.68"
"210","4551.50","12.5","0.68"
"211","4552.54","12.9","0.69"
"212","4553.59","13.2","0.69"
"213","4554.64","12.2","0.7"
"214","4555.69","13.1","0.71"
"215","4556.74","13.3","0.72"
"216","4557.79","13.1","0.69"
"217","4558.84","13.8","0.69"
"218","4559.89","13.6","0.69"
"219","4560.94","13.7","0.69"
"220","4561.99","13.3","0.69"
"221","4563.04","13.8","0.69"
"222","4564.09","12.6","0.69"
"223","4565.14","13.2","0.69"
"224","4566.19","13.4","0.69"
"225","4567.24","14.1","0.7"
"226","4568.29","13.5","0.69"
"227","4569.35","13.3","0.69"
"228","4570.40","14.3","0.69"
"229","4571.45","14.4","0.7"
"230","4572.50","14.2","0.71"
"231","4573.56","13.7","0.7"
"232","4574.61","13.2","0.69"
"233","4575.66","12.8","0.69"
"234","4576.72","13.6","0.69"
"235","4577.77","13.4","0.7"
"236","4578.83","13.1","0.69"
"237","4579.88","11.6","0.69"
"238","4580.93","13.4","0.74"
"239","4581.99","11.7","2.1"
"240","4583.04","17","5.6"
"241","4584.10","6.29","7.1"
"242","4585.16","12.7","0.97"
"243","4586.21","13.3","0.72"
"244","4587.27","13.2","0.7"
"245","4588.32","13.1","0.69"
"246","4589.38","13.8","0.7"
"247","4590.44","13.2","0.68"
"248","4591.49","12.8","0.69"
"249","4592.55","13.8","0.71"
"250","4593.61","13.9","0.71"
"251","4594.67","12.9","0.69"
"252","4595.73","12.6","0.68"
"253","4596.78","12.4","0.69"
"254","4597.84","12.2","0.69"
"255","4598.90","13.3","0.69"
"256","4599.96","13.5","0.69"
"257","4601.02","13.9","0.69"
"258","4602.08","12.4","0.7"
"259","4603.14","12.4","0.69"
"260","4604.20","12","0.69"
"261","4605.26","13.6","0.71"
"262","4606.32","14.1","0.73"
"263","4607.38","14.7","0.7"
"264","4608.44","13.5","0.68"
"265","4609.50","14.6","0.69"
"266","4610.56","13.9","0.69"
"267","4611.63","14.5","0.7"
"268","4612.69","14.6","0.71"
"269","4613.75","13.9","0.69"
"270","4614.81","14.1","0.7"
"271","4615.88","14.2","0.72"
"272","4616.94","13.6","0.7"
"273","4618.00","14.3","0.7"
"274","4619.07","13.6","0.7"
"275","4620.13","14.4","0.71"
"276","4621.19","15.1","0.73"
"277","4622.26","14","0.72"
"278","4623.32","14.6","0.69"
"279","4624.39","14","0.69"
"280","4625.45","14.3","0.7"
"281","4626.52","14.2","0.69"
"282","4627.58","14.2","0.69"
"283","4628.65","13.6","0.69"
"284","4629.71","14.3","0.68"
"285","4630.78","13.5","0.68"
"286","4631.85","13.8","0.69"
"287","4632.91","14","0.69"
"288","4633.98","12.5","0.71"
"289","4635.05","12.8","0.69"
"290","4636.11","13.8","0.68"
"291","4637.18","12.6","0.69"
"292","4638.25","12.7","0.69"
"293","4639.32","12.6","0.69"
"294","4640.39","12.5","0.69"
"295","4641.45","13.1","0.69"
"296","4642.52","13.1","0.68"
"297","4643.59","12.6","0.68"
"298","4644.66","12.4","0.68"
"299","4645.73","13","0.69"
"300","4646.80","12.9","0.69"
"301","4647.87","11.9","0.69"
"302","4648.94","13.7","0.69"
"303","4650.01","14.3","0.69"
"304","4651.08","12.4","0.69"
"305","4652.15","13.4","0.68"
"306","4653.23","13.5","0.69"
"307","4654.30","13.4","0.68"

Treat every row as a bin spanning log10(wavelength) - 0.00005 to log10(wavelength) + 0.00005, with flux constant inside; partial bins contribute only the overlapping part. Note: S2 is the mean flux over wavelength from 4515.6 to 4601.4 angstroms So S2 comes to 12.7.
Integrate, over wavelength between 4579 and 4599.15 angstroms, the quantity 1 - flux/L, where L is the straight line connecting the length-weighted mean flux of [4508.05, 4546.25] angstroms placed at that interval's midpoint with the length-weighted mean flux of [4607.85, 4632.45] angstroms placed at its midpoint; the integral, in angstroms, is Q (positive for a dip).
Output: 1.1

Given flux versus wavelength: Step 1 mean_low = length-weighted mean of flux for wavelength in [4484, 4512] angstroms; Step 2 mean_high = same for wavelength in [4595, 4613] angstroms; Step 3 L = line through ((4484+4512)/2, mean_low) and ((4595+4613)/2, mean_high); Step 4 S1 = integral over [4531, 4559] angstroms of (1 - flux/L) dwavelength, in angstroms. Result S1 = 1.62 angstroms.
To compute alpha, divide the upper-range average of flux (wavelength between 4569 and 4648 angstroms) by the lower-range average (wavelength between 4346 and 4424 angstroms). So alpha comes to 1.27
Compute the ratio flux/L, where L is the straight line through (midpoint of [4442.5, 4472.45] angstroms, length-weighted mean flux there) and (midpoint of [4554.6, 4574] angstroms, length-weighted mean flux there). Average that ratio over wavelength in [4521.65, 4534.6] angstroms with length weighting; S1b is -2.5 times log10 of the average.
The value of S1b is 0.09 mag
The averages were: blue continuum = 11.5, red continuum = 13.5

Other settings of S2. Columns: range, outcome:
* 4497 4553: 12.5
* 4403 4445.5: 11.2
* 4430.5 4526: 12.2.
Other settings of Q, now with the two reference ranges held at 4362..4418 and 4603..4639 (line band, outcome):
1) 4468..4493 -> -1.48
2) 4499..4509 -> -0.99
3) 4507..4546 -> 0.08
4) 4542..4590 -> -0.18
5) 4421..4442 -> -0.87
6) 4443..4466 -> 0.00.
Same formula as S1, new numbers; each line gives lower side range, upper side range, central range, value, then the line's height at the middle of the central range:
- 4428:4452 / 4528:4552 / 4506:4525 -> -1.85 angstroms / 11.9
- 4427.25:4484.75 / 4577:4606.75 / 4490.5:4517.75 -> -1.84 angstroms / 12.1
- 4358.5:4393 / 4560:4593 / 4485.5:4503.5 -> -0.72 angstroms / 12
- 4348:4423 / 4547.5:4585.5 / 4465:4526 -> -3.06 angstroms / 12.1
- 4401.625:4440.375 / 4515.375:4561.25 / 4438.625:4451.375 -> -0.71 angstroms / 11.4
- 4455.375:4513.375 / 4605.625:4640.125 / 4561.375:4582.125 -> -0.09 angstroms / 13.3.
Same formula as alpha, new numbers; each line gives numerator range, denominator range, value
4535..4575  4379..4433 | 1.22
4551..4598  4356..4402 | 1.27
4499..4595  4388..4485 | 1.13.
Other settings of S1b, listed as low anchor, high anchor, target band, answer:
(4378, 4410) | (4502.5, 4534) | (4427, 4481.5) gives -0.04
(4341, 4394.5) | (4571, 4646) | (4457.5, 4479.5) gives -0.02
